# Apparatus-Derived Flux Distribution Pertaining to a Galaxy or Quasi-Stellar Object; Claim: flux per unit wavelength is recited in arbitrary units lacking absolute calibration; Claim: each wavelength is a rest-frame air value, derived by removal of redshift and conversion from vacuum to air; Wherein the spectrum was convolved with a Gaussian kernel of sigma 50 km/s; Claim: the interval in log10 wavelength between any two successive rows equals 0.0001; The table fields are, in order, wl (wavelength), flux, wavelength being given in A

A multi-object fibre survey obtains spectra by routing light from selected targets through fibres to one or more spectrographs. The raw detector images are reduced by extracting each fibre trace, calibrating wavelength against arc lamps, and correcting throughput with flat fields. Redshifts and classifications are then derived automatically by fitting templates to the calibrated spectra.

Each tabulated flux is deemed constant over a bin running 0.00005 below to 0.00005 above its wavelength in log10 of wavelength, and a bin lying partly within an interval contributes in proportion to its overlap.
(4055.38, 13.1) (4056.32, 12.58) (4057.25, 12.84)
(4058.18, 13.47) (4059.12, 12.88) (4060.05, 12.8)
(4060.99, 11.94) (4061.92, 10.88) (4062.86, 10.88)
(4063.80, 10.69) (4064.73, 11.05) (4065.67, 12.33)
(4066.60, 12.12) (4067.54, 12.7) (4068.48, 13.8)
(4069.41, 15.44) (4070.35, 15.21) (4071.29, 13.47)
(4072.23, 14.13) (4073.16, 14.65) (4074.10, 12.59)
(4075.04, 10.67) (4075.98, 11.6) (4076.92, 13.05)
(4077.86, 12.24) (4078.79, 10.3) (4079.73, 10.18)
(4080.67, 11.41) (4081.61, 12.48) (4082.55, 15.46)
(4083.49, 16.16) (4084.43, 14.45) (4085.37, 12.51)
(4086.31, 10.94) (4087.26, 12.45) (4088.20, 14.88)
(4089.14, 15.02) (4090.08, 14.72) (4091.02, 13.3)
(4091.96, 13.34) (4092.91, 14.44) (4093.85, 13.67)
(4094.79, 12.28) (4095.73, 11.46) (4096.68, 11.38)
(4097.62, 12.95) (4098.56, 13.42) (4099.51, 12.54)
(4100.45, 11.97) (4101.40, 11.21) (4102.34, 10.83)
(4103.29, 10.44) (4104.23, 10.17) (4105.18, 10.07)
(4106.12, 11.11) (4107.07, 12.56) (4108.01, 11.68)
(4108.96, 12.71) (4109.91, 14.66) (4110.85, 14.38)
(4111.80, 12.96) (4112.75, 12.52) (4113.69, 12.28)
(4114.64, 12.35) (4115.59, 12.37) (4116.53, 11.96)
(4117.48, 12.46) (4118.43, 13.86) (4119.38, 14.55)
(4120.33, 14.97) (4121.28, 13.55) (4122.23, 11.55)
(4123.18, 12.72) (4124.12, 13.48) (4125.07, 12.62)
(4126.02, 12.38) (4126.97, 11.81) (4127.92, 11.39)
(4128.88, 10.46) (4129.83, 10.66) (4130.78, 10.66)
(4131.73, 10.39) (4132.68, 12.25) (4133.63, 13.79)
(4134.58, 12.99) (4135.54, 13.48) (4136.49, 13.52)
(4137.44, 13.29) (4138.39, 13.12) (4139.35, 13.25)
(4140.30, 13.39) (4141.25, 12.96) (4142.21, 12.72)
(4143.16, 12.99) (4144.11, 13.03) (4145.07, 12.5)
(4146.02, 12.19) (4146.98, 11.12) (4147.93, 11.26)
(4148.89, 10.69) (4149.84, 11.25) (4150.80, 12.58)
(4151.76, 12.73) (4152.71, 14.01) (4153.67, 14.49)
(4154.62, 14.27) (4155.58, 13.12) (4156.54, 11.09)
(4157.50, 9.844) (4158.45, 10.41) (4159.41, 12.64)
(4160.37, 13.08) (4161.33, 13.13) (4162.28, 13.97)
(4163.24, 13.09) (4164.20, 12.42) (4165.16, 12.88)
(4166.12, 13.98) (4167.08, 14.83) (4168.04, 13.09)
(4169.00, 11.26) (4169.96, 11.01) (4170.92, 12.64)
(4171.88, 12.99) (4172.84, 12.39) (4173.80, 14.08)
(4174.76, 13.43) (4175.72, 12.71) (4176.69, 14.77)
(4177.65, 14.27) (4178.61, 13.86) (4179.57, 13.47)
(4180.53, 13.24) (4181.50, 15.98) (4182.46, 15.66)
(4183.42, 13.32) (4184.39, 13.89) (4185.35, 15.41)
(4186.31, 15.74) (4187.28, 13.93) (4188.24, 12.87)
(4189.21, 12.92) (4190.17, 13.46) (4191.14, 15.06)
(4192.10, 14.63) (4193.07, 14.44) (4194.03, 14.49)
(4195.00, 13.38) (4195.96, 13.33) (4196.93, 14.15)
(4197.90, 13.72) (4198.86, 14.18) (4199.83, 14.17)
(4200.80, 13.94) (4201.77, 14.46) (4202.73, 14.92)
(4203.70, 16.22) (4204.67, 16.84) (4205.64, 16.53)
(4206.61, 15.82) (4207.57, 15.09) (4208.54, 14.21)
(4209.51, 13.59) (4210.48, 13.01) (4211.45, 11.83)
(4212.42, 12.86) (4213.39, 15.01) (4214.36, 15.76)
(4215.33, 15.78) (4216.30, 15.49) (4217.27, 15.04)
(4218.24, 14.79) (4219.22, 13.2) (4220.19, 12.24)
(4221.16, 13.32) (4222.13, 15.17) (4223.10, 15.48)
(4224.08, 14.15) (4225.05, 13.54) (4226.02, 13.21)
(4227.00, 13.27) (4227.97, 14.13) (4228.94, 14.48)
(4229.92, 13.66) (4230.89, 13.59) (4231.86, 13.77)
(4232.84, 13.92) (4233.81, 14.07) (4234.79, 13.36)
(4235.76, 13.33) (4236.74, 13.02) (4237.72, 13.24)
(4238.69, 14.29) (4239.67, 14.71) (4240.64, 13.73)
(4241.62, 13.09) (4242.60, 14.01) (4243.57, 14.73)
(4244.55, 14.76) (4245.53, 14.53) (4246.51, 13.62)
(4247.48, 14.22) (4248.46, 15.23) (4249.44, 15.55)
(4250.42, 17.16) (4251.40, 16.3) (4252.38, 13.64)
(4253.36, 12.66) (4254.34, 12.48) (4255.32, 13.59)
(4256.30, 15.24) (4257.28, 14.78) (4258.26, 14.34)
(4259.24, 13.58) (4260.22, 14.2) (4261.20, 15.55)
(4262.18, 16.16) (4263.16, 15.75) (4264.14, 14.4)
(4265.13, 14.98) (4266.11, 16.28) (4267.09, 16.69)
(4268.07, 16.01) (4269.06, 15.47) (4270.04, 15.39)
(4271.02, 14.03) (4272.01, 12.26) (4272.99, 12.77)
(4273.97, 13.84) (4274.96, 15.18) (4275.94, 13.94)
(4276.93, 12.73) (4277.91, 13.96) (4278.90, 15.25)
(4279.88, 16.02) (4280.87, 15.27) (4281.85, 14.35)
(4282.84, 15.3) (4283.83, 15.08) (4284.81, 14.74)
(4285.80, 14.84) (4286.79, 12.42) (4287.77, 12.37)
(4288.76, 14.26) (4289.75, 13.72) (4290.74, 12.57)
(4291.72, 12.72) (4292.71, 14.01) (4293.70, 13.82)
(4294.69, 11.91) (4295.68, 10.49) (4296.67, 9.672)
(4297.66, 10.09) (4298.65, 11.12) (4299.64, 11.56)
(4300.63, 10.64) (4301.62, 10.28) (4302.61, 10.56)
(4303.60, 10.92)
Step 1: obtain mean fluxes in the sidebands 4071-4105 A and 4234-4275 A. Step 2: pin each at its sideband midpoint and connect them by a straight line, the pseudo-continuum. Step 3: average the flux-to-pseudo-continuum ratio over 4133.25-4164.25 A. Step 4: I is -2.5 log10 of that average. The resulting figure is 0.05 mag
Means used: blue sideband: 12.7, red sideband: 14.5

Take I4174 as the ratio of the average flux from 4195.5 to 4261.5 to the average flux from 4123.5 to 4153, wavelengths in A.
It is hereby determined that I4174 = 1.16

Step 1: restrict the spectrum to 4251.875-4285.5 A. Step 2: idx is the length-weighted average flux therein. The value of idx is 14.6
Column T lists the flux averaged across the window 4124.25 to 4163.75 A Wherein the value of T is 12.4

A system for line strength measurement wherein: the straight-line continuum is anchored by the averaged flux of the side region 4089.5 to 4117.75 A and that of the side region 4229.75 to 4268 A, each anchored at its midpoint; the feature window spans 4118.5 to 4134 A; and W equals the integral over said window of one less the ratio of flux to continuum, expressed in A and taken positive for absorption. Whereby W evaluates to 0.5 A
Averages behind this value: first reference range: 12.4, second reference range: 14.4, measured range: 12.4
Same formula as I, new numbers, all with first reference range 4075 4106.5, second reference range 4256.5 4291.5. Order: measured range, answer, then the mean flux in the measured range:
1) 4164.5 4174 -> 0.040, 12.9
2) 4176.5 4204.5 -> -0.055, 14.3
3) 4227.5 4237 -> 0.024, 13.8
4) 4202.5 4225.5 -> -0.055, 14.6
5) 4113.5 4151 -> 0.040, 12.5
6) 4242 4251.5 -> -0.053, 14.9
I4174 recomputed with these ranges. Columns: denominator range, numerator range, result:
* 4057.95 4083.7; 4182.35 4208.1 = 1.15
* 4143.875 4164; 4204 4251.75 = 1.16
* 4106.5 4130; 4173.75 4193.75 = 1.12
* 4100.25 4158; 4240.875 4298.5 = 1.14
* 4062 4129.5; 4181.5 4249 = 1.13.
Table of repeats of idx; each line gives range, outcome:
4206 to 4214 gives 14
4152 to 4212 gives 13.7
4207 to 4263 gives 14.2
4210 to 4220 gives 14.2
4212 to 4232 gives 14.2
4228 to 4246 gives 13.9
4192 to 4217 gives 14.5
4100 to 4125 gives 12.4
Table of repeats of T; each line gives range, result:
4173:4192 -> 14.1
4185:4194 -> 14.3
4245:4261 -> 14.5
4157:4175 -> 12.7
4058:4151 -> 12.6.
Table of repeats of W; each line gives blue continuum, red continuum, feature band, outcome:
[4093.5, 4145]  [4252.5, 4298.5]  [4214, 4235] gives -1.0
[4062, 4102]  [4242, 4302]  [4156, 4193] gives 0.1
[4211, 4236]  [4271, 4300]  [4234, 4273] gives -2.3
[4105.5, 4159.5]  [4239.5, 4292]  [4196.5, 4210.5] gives -1.3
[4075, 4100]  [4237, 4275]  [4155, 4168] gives 0.9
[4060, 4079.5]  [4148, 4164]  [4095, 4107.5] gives 0.9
